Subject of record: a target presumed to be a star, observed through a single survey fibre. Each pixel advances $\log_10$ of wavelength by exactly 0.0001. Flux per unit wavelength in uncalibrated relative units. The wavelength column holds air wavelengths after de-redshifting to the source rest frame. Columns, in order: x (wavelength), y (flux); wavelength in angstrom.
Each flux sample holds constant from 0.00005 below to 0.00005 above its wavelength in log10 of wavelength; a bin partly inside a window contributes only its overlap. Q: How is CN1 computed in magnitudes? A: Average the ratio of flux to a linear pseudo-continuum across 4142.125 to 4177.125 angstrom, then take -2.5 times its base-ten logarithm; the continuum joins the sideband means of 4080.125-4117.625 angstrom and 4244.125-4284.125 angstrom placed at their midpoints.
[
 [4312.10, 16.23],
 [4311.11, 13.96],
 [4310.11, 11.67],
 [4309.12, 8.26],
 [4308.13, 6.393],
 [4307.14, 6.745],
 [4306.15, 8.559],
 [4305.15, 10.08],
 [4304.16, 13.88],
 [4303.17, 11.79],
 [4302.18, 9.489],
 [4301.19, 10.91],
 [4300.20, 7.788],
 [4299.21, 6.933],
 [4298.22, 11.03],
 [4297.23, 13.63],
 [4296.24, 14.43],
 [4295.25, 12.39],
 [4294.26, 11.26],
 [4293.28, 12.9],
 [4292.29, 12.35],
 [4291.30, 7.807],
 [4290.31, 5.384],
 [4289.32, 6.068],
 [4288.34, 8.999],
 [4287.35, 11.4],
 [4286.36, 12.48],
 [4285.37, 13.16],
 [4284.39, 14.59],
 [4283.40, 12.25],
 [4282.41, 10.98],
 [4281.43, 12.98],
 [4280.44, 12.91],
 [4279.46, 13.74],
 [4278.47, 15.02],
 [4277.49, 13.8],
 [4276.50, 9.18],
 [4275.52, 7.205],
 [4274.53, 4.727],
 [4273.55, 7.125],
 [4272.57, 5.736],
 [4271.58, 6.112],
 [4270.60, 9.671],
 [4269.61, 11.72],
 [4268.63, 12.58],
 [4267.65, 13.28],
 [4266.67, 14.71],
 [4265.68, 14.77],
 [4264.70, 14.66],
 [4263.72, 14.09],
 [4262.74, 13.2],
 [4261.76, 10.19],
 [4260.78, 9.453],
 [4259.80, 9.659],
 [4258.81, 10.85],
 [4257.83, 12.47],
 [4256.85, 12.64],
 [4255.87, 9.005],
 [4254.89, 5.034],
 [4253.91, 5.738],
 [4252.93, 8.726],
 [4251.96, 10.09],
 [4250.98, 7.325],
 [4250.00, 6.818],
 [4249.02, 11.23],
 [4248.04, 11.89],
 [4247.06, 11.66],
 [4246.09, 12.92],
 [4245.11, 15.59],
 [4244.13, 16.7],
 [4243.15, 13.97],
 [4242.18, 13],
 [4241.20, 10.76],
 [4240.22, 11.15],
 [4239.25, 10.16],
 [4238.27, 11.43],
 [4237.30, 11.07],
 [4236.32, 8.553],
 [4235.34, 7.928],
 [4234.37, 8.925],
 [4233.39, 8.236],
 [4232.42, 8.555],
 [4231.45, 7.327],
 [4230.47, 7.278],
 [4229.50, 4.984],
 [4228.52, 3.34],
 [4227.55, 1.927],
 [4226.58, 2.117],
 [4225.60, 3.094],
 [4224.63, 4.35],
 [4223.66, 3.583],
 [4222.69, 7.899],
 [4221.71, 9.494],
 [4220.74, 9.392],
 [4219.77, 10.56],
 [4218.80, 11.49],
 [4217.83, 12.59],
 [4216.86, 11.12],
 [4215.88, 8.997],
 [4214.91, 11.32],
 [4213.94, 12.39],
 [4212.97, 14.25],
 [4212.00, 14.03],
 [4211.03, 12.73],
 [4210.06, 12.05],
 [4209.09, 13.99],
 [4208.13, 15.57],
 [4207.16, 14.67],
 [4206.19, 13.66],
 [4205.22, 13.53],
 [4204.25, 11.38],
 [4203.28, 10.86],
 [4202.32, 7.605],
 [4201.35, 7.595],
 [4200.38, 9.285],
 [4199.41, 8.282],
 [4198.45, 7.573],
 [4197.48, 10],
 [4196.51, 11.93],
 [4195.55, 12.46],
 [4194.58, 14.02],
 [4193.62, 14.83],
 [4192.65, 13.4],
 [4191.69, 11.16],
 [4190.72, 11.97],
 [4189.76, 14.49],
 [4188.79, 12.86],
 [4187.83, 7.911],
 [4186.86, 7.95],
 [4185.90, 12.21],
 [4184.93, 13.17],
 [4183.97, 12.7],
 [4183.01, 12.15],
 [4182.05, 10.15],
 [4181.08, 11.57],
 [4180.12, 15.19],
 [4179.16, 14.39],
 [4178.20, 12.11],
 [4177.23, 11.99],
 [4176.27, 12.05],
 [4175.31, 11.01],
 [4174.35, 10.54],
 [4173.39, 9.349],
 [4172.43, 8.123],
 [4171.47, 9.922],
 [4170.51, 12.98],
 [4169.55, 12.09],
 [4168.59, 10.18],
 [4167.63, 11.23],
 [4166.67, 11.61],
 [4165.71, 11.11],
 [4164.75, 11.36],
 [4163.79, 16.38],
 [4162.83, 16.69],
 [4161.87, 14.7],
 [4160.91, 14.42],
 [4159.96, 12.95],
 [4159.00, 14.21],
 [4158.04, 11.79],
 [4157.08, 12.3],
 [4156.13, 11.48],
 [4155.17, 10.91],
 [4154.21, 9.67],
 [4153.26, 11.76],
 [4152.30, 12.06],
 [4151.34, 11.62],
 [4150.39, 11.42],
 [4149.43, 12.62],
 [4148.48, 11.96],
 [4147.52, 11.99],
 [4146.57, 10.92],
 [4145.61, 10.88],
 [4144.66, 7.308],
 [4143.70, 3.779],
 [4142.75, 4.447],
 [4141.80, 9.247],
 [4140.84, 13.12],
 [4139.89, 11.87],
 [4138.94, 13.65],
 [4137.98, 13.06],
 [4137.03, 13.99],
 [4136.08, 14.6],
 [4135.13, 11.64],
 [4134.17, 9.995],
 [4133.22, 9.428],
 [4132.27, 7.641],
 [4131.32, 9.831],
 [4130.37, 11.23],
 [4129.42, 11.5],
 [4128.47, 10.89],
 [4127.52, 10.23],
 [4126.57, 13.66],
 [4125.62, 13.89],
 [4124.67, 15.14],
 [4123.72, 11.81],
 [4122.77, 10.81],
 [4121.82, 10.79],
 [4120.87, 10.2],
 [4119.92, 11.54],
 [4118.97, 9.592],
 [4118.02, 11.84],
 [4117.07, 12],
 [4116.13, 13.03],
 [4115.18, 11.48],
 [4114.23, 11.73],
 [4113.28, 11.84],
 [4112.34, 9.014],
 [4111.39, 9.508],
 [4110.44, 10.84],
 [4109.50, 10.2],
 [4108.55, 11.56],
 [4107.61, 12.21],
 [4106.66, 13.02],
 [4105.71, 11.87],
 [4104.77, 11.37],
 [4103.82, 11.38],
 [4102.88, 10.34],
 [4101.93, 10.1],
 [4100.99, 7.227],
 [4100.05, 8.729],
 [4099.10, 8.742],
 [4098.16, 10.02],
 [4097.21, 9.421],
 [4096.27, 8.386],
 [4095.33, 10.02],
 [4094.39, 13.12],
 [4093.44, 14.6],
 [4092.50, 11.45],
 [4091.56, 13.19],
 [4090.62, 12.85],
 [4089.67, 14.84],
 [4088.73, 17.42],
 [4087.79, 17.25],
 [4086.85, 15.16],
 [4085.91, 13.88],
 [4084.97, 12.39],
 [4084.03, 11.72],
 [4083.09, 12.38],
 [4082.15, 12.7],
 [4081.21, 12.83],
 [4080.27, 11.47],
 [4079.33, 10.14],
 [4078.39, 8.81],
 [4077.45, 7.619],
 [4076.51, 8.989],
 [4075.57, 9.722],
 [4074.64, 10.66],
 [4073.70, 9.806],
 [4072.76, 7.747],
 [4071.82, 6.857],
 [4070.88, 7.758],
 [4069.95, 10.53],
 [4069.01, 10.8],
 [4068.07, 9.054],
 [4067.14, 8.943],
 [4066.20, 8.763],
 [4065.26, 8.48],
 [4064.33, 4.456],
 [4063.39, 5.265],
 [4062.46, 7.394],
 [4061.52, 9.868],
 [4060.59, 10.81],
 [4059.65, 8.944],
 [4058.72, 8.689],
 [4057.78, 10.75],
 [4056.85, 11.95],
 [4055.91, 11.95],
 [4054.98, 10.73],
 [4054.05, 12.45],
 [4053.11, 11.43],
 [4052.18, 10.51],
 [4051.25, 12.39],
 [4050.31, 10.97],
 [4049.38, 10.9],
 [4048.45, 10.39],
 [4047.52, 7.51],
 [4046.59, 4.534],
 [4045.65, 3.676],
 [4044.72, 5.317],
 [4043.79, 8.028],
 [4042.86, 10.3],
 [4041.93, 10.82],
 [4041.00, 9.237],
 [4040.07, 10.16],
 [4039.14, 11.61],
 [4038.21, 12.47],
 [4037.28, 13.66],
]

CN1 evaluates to 0.01 mag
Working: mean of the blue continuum 11.8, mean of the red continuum 10.9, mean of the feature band 11.3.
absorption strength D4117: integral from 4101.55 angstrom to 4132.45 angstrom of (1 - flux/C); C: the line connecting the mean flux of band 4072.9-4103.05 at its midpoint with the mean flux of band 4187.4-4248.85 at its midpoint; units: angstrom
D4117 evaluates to -0.3 angstrom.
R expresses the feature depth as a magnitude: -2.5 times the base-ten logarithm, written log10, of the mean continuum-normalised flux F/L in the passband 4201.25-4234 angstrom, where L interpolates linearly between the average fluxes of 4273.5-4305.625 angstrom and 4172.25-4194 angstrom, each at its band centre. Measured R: 0.21 mag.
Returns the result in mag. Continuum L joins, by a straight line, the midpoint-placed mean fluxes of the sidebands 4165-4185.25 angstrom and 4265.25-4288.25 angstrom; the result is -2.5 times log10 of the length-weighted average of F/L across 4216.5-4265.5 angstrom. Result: 0.19 mag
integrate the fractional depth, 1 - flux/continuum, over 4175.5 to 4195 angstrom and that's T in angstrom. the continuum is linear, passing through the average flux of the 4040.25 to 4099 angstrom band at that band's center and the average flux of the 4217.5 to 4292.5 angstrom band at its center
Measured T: -4.3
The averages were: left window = 10.3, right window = 9.91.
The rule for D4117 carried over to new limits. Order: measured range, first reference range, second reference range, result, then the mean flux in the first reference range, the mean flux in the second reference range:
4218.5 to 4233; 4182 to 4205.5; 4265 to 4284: 6.3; 11.2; 11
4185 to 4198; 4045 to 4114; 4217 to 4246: -3.7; 10.5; 8.9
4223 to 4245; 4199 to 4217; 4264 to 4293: 6.1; 11.8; 10.9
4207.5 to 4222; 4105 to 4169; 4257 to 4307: -1.1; 11.5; 11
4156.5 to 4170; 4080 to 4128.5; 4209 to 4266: -2.4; 11.8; 9.94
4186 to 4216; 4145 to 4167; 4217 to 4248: -3.8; 12.4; 9.1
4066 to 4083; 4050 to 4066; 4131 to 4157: 0.5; 9.79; 10.8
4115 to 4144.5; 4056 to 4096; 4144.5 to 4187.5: 0.7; 10.7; 11.9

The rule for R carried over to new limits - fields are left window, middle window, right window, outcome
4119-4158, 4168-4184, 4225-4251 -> -0.11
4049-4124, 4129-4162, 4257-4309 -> -0.04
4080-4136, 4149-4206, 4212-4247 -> -0.13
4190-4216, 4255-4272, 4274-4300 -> -0.03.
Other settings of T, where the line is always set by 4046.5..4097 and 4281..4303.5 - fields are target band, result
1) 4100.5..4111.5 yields -0.16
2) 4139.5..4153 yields 0.61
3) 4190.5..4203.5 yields 0.04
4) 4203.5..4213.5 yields -2.50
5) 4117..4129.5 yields -1.17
